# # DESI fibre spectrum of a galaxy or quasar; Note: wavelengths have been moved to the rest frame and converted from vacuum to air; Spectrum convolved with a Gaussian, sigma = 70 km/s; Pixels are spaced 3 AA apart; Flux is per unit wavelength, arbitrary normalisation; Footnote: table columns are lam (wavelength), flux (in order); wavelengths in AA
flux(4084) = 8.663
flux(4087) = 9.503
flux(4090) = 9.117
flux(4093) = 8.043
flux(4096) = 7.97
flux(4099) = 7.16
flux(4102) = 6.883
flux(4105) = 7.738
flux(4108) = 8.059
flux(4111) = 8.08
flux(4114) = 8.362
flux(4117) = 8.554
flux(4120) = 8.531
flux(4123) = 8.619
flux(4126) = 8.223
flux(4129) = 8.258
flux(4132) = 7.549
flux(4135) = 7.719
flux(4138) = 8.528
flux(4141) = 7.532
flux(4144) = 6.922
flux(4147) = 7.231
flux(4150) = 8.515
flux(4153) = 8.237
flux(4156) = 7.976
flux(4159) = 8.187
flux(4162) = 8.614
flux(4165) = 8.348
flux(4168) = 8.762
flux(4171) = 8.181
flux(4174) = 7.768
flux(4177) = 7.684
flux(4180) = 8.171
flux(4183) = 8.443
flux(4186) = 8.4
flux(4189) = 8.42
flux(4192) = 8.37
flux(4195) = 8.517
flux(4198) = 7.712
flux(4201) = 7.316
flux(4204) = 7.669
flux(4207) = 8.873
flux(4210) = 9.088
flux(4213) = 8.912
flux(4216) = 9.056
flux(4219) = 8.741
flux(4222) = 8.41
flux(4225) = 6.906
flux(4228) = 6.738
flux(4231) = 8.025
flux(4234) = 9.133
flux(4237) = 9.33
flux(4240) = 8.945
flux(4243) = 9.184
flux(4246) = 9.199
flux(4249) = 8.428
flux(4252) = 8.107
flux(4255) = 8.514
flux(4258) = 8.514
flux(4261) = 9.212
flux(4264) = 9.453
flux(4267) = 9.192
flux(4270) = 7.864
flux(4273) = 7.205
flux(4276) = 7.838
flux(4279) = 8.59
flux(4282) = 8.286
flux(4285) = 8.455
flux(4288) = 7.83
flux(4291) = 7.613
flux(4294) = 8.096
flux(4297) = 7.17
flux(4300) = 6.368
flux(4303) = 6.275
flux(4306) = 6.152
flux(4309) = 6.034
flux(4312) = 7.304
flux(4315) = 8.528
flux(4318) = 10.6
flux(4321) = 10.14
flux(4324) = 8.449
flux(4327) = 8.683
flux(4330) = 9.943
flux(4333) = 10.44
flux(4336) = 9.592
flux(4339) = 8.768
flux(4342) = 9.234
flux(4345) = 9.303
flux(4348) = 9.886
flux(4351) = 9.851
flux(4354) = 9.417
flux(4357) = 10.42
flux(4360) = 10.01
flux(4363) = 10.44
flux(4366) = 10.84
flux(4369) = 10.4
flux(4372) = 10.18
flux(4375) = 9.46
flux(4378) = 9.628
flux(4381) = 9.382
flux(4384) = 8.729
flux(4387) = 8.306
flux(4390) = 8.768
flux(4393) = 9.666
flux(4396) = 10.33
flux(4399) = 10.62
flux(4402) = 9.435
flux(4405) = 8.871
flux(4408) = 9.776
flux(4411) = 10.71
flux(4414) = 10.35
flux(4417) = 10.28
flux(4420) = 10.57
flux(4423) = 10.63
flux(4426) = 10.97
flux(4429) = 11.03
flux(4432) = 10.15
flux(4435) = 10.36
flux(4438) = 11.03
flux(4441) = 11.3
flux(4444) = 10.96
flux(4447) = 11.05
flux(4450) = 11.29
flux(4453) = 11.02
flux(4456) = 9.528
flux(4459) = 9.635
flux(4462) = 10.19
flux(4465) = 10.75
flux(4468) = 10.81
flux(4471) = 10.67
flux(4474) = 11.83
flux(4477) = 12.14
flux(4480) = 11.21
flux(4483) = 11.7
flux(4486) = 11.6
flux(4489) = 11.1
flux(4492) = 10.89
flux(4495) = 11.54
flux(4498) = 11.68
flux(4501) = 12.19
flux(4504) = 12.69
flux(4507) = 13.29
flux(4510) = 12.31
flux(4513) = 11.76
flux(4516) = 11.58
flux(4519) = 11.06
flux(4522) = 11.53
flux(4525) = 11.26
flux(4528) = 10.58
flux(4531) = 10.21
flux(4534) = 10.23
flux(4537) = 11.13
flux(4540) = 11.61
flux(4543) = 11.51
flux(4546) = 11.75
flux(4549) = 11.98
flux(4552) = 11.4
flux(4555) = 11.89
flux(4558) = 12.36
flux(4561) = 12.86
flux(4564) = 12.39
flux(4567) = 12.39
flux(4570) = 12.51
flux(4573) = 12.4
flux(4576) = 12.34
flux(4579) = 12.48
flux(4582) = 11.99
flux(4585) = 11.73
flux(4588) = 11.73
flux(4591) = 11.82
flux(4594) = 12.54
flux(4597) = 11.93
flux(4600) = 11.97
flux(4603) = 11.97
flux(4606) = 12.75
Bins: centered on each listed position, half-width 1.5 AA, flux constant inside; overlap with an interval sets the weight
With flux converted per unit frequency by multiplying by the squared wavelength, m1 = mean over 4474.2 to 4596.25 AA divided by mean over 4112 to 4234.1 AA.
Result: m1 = 1.71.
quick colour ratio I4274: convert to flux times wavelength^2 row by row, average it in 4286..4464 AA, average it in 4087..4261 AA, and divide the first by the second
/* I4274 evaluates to 1.27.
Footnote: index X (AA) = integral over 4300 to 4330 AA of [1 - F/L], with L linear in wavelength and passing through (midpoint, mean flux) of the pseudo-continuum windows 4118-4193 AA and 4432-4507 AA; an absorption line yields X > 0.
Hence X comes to 5.10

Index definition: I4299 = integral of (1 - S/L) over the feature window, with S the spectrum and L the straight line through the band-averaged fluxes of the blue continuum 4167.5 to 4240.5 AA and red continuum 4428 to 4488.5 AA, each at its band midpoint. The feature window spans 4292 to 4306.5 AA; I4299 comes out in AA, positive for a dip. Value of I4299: 3.7 AA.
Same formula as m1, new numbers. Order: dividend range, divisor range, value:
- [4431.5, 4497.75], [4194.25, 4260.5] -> 1.45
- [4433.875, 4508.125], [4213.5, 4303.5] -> 1.50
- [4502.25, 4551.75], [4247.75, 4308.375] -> 1.63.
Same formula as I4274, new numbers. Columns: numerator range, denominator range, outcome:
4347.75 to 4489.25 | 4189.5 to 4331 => 1.35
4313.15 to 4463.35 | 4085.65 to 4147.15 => 1.41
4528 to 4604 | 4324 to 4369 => 1.34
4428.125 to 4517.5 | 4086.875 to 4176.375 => 1.63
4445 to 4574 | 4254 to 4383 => 1.42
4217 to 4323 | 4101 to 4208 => 1.07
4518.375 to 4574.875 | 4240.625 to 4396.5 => 1.46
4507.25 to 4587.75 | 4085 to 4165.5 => 1.77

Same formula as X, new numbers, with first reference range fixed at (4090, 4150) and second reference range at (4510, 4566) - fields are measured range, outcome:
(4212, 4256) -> 2.05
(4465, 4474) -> 0.02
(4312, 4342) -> 1.17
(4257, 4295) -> 3.92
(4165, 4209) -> 1.72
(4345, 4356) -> 0.25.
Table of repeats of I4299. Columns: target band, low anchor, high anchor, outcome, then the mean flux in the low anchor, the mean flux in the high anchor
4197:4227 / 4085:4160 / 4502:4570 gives 2.1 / 8.06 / 11.7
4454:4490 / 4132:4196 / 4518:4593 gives 0.1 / 8.1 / 11.7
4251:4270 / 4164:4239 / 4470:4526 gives 0.4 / 8.28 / 11.7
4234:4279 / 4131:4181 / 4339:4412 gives 0.6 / 8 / 9.71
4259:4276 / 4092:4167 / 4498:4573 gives 1.4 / 8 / 11.8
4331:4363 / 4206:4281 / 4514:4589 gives -0.4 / 8.53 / 11.7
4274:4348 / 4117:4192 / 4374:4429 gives 7.1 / 8.13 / 9.84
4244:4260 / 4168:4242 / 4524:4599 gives 0.3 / 8.3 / 11.8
